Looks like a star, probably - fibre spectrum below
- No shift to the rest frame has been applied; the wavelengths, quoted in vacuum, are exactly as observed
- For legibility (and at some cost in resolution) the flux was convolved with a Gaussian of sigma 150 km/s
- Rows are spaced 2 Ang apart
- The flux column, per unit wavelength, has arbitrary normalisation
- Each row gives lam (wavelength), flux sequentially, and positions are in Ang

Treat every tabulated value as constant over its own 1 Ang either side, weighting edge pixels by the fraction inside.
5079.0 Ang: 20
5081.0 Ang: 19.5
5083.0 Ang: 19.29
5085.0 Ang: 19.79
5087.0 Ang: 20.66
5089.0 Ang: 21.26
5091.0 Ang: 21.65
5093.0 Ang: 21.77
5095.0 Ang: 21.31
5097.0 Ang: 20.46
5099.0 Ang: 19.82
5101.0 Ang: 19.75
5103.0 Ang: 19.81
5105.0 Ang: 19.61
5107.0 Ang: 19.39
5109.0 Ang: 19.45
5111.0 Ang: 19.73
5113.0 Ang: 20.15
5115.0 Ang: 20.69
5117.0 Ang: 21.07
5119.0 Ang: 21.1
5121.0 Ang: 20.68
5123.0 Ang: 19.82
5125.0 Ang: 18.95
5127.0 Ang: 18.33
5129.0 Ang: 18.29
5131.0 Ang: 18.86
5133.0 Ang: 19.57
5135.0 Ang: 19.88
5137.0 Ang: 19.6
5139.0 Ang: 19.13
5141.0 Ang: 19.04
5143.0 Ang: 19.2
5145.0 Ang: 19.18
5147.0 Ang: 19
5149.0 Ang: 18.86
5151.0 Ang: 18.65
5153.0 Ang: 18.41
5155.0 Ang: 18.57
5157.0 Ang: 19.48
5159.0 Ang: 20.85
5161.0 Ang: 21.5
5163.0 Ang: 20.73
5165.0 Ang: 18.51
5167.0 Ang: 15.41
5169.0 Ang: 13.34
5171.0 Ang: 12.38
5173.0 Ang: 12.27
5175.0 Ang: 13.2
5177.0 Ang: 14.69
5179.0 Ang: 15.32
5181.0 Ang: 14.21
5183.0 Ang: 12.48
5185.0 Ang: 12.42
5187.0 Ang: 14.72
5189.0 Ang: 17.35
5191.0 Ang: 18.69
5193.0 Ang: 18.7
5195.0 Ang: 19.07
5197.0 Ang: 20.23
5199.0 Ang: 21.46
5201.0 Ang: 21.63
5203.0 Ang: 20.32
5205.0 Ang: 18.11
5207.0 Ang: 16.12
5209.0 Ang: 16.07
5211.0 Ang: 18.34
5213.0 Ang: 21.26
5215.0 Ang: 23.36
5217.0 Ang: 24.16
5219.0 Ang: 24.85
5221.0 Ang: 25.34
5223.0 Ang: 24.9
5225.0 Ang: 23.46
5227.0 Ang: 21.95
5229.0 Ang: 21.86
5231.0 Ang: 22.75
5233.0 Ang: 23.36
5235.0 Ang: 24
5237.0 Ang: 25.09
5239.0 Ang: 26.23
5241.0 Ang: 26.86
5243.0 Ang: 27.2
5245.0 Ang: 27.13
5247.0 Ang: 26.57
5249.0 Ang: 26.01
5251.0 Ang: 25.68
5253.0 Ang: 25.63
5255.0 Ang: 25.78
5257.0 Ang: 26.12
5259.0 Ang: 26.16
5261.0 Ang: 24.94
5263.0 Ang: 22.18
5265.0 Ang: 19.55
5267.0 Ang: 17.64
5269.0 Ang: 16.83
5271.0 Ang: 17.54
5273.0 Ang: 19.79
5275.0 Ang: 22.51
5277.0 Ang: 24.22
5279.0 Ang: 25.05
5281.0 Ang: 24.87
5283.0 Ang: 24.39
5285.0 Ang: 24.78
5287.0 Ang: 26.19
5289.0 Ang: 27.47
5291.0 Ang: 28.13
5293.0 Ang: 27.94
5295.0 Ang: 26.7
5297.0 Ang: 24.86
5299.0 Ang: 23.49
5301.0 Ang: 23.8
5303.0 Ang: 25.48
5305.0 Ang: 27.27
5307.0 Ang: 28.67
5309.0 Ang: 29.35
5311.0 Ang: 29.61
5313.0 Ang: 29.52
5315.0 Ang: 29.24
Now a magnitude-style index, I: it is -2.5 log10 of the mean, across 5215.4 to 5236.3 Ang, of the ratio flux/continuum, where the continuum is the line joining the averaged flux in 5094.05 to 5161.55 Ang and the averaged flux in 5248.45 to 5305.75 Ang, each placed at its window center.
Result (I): -0.05 mag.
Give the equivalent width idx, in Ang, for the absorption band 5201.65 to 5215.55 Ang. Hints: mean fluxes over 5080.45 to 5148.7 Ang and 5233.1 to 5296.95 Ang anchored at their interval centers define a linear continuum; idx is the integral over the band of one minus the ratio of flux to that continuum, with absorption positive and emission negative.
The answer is 2.3 Ang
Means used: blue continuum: 19.9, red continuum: 24.5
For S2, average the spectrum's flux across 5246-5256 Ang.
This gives 25.9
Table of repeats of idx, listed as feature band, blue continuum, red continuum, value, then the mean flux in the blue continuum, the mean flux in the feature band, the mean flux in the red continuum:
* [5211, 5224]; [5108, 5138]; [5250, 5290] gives -0.9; 19.7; 23.5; 23.4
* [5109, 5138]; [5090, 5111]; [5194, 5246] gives 1.3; 20.3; 19.8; 22.5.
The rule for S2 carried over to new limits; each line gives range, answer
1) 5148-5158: 18.8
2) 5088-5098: 21.3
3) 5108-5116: 20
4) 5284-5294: 26.9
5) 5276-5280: 24.6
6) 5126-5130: 18.3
